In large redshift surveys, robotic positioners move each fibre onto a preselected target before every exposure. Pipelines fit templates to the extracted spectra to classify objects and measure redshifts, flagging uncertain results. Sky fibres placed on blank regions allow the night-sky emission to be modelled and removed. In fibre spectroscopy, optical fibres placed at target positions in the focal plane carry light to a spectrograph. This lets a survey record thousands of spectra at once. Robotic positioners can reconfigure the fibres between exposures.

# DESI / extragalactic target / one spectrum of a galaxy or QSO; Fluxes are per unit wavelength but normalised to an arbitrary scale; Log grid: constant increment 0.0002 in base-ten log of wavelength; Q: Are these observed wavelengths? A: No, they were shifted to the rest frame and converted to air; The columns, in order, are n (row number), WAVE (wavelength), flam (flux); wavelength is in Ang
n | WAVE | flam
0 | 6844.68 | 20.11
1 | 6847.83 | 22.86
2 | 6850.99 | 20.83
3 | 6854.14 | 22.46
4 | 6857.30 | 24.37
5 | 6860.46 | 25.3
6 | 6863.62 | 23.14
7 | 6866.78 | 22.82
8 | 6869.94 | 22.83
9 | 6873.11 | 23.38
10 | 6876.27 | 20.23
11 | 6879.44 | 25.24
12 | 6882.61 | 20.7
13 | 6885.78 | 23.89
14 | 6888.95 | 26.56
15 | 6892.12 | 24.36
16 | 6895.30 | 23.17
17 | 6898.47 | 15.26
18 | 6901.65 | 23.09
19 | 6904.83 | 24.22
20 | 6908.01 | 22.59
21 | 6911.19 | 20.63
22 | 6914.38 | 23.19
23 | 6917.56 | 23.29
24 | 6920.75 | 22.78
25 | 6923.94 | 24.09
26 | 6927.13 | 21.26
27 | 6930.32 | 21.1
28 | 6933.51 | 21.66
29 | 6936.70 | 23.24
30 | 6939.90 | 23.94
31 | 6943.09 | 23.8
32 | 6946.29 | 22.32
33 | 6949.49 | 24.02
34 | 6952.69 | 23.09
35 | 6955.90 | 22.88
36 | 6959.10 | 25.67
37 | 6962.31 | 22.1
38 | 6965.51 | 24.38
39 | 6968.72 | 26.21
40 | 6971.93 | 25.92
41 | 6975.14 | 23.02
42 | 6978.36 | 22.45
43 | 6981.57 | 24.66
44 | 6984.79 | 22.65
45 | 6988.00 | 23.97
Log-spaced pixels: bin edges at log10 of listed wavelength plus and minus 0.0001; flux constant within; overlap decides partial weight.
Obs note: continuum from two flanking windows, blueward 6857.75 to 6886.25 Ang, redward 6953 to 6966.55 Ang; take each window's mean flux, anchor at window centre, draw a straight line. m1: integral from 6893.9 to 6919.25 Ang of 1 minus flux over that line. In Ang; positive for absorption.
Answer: 1.51 Ang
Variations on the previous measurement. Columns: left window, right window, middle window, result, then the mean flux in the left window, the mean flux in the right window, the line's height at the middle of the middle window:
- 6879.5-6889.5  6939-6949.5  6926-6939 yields 0.84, 23.7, 23.4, 23.5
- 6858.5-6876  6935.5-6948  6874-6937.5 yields 2.12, 23.3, 23.3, 23.3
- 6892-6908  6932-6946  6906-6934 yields 0.18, 21.9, 23.1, 22.5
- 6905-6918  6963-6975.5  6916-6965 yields 1.38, 22.5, 24.9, 23.7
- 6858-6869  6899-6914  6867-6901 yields 0.60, 23.8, 22.1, 23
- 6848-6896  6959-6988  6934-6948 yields 0.35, 23.3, 24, 23.8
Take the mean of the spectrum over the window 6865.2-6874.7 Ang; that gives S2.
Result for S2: 23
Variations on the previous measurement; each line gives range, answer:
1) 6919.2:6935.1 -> 22.2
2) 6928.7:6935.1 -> 21.4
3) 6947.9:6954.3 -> 23.5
